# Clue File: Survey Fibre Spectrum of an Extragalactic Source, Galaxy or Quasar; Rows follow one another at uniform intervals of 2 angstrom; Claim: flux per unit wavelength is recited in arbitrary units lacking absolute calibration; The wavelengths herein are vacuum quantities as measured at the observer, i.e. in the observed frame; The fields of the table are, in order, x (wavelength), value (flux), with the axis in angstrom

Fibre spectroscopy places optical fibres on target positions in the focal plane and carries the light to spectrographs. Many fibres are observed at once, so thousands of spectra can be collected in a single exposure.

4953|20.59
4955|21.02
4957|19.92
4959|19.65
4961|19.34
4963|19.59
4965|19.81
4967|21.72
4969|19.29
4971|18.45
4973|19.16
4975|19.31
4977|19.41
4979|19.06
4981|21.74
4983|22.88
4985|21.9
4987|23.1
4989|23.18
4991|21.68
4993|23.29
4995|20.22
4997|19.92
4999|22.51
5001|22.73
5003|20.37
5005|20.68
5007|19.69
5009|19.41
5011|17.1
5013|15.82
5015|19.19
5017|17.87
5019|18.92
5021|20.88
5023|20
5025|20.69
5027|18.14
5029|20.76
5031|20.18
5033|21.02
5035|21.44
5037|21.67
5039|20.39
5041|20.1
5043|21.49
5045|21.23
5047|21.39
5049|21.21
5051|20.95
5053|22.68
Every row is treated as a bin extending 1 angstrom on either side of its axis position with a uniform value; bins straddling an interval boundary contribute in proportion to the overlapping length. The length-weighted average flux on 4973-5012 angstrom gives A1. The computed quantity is 20.9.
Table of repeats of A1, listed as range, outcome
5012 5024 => 18.8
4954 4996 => 20.7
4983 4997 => 22.1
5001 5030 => 19.4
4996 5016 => 19.7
